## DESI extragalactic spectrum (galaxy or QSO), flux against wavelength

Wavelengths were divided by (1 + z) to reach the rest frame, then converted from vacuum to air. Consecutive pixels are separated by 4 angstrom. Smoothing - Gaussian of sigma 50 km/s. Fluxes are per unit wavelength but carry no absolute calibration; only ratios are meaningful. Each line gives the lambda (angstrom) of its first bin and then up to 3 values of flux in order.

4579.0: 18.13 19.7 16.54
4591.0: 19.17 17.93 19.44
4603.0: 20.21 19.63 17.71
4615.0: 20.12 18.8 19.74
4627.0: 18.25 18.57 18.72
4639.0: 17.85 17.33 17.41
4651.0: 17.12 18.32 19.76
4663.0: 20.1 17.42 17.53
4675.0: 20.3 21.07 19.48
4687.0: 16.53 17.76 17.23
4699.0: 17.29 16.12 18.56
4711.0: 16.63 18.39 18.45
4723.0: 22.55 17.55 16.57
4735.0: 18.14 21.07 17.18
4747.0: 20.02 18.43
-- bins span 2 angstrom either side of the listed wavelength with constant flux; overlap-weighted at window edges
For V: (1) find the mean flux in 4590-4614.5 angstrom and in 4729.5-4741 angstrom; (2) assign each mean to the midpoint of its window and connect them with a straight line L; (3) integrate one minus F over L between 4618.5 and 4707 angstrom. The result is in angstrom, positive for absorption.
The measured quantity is 2.79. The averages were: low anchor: 19.1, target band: 18.3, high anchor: 18.7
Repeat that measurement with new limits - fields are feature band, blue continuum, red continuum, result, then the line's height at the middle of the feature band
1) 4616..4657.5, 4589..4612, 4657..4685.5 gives 2.00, 19.2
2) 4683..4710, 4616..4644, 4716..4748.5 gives 2.01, 18.8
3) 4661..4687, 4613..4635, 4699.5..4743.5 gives -0.61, 18.7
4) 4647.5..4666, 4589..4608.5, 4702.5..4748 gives 0.26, 18.9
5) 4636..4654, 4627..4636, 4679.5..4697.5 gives 0.85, 18.4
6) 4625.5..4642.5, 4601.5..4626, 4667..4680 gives 0.89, 19.3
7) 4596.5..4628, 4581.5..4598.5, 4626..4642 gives -1.56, 18.3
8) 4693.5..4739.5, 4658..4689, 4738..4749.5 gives 2.44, 19.1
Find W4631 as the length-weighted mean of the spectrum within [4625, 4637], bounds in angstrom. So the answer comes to 18.5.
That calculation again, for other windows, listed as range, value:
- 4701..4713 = 17.1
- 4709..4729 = 18.7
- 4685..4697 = 17.2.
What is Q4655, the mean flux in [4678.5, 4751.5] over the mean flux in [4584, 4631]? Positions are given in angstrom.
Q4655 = 1.0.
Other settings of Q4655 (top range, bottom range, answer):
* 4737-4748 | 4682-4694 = 1.09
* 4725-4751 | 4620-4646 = 1.00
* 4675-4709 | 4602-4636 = 0.95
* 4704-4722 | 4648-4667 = 0.98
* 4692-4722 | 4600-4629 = 0.92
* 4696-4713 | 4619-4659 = 0.94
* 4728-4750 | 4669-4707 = 1.02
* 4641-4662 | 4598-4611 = 0.93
